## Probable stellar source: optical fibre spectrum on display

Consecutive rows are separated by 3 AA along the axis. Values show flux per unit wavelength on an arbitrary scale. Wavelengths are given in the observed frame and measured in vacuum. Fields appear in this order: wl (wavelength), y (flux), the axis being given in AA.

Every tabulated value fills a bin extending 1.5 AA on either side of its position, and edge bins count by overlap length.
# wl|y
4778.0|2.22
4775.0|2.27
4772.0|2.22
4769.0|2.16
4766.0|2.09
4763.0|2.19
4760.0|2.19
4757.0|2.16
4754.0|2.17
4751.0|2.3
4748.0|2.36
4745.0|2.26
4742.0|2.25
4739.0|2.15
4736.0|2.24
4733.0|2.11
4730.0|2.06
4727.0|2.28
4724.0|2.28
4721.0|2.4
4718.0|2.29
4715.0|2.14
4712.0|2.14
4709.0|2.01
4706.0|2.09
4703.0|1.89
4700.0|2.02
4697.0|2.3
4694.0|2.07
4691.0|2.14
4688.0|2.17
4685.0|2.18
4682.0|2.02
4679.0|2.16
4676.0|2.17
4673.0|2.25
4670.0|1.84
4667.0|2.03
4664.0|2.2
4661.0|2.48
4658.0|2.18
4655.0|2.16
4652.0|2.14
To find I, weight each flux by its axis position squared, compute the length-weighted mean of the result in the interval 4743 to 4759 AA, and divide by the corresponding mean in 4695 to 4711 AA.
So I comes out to 1.11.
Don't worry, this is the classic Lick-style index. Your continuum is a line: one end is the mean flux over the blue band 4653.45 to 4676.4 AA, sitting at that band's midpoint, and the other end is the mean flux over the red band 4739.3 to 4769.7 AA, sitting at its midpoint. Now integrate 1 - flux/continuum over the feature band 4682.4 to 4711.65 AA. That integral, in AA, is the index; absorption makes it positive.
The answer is 1.1 AA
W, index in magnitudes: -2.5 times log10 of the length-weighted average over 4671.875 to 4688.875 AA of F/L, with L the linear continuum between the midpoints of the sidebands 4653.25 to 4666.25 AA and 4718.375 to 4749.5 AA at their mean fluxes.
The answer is 0.04 mag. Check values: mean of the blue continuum 2.24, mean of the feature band 2.16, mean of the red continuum 2.24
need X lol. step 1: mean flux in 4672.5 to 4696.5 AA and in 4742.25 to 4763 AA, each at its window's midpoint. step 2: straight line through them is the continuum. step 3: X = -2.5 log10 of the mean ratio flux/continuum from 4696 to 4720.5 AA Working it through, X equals 0.03 mag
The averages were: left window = 2.15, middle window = 2.12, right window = 2.24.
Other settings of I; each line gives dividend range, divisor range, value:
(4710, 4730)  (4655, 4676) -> 1.06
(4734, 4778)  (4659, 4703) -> 1.07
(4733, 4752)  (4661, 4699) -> 1.08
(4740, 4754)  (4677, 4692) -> 1.09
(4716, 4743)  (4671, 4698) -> 1.05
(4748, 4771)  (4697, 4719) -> 1.07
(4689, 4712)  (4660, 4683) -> 0.98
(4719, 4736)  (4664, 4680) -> 1.09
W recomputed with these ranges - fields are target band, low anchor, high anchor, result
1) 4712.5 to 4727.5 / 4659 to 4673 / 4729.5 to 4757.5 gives -0.04 mag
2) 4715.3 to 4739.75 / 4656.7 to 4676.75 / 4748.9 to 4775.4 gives -0.02 mag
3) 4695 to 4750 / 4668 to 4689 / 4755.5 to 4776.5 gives -0.02 mag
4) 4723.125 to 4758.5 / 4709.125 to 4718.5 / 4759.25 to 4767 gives -0.03 mag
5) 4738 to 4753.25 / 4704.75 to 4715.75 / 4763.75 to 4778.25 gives -0.06 mag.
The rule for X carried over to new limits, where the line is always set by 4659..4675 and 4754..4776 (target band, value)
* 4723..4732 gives -0.012 mag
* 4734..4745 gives -0.020 mag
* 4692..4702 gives 0.024 mag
